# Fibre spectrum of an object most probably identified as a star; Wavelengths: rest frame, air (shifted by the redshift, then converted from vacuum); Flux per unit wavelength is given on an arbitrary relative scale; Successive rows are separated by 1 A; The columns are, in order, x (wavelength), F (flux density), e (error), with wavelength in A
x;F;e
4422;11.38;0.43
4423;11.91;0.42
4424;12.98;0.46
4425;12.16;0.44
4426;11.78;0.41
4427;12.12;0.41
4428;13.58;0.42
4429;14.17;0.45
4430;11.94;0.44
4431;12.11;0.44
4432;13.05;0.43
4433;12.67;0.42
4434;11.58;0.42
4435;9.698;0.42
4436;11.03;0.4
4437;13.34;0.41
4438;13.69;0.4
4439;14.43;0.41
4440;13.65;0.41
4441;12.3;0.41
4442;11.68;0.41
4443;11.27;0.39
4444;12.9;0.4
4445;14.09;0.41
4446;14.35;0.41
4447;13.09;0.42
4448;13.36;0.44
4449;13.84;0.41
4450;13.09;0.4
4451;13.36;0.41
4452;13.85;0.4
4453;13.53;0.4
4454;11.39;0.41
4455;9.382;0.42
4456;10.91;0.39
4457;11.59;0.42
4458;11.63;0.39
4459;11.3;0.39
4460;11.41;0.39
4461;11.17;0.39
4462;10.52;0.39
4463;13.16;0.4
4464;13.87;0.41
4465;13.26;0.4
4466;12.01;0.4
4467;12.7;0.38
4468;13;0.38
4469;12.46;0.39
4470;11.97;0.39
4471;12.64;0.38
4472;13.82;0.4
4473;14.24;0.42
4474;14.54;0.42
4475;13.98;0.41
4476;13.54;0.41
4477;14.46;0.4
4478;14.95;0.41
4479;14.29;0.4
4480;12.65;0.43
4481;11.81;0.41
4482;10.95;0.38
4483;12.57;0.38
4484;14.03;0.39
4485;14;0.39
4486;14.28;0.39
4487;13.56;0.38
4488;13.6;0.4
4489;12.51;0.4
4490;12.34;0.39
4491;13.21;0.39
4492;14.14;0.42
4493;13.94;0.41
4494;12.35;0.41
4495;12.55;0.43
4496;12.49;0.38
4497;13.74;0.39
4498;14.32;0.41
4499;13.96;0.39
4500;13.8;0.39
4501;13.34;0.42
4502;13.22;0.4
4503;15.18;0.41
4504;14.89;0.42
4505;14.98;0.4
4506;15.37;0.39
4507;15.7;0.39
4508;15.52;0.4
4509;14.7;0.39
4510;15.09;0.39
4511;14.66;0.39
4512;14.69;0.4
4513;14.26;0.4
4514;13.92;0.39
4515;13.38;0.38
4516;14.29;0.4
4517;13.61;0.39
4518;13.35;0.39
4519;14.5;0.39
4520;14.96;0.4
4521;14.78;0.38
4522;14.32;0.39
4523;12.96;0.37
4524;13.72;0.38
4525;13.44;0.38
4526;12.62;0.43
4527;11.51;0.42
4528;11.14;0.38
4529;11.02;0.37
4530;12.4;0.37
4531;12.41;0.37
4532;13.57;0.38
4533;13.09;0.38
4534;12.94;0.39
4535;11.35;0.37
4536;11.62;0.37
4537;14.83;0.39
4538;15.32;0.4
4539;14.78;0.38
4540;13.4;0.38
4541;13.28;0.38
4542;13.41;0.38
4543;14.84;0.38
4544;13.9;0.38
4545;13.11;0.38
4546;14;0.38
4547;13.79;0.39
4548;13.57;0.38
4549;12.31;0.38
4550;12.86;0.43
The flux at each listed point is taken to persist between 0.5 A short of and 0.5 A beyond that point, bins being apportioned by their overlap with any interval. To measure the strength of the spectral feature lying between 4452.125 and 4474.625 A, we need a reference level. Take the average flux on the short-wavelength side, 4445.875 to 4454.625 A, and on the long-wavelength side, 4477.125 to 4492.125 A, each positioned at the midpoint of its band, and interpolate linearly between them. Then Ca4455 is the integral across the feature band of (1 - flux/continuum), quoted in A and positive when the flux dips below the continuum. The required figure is 1.5 A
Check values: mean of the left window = 13.2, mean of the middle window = 12.3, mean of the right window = 13.3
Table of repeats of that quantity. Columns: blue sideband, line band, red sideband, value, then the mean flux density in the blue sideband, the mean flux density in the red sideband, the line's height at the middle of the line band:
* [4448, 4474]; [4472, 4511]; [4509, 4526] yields -1.4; 12.5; 14.1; 13.3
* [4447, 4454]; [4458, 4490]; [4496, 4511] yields 2.0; 13.3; 14.5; 13.8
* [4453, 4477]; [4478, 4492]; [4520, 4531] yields -0.7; 12.4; 12.9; 12.6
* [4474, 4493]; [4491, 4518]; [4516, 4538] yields -1.7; 13.4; 13.1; 13.3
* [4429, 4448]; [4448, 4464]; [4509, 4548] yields 0.9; 12.7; 13.5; 12.8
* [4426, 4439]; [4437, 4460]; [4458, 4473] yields -0.4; 12.5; 12.4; 12.4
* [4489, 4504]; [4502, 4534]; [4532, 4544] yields -0.8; 13.5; 13.5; 13.5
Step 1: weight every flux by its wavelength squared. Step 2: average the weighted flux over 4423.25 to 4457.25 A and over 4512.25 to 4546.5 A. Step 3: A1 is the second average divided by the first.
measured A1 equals 1.11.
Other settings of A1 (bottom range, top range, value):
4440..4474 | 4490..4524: 1.15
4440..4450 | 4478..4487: 1.03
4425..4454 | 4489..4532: 1.11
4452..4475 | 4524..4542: 1.08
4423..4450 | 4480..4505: 1.08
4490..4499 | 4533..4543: 1.03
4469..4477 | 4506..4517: 1.10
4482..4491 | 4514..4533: 1.02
